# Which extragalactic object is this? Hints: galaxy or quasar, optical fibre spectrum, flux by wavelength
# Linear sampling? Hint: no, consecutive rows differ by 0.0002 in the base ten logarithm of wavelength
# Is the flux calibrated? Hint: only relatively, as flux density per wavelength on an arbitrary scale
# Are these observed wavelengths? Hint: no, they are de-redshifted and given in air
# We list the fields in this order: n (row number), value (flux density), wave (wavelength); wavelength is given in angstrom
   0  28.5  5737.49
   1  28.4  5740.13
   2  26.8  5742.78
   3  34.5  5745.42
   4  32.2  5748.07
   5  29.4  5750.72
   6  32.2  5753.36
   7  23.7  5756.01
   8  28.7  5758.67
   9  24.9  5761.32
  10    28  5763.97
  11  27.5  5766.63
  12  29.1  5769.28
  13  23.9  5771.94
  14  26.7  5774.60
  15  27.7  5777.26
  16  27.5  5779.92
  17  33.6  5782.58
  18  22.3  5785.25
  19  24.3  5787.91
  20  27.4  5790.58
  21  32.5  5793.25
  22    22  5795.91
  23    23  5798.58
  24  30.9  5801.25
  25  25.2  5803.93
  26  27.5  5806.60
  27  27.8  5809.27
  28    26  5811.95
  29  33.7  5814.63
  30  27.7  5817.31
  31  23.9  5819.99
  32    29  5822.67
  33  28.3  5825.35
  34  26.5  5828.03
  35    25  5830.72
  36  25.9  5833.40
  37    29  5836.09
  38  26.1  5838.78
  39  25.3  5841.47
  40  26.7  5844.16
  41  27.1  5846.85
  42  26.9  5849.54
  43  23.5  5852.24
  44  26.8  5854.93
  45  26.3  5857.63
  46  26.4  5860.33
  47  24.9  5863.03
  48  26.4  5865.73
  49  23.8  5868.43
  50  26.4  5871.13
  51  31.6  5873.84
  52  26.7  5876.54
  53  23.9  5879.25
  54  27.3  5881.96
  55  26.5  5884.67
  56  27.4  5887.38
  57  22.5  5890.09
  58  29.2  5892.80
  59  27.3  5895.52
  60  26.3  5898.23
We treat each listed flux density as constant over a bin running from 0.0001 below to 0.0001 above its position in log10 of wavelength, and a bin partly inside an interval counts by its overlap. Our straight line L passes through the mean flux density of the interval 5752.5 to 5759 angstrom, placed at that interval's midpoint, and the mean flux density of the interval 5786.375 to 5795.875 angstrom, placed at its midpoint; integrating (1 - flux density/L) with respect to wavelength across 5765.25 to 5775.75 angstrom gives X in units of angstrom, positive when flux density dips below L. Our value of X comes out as 0.3 angstrom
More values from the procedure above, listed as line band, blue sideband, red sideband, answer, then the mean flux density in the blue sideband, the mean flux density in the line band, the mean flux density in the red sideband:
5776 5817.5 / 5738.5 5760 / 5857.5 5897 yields 1.32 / 29.5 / 27.4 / 26.4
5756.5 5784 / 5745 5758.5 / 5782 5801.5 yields 0.69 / 30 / 27.6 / 26.5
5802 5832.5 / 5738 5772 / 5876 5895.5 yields 0.11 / 28.6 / 27.4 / 26.3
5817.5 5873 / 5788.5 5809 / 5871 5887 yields 1.51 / 26.9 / 26.3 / 27.1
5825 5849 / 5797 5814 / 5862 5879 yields 0.12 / 26.9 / 26.6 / 26.5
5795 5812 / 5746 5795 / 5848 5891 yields 0.72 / 27.9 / 26.2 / 26.1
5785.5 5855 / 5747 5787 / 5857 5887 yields 0.78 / 27.8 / 26.8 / 26.4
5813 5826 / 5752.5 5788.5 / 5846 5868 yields -0.99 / 27.1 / 28.5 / 25.9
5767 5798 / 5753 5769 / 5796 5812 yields -0.05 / 27.3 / 26.9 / 26.4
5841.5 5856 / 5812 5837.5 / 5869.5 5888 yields 0.66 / 27.6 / 26.1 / 27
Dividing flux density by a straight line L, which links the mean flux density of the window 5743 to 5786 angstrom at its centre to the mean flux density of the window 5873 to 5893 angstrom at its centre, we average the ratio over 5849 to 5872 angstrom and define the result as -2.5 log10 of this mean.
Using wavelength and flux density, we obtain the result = 0.054 mag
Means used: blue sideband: 28.3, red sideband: 26.6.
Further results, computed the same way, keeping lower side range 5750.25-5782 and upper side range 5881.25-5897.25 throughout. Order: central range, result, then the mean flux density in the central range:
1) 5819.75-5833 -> 0.02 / 26.7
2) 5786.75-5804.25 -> 0.03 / 26.6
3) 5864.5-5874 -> 0.01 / 26.5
